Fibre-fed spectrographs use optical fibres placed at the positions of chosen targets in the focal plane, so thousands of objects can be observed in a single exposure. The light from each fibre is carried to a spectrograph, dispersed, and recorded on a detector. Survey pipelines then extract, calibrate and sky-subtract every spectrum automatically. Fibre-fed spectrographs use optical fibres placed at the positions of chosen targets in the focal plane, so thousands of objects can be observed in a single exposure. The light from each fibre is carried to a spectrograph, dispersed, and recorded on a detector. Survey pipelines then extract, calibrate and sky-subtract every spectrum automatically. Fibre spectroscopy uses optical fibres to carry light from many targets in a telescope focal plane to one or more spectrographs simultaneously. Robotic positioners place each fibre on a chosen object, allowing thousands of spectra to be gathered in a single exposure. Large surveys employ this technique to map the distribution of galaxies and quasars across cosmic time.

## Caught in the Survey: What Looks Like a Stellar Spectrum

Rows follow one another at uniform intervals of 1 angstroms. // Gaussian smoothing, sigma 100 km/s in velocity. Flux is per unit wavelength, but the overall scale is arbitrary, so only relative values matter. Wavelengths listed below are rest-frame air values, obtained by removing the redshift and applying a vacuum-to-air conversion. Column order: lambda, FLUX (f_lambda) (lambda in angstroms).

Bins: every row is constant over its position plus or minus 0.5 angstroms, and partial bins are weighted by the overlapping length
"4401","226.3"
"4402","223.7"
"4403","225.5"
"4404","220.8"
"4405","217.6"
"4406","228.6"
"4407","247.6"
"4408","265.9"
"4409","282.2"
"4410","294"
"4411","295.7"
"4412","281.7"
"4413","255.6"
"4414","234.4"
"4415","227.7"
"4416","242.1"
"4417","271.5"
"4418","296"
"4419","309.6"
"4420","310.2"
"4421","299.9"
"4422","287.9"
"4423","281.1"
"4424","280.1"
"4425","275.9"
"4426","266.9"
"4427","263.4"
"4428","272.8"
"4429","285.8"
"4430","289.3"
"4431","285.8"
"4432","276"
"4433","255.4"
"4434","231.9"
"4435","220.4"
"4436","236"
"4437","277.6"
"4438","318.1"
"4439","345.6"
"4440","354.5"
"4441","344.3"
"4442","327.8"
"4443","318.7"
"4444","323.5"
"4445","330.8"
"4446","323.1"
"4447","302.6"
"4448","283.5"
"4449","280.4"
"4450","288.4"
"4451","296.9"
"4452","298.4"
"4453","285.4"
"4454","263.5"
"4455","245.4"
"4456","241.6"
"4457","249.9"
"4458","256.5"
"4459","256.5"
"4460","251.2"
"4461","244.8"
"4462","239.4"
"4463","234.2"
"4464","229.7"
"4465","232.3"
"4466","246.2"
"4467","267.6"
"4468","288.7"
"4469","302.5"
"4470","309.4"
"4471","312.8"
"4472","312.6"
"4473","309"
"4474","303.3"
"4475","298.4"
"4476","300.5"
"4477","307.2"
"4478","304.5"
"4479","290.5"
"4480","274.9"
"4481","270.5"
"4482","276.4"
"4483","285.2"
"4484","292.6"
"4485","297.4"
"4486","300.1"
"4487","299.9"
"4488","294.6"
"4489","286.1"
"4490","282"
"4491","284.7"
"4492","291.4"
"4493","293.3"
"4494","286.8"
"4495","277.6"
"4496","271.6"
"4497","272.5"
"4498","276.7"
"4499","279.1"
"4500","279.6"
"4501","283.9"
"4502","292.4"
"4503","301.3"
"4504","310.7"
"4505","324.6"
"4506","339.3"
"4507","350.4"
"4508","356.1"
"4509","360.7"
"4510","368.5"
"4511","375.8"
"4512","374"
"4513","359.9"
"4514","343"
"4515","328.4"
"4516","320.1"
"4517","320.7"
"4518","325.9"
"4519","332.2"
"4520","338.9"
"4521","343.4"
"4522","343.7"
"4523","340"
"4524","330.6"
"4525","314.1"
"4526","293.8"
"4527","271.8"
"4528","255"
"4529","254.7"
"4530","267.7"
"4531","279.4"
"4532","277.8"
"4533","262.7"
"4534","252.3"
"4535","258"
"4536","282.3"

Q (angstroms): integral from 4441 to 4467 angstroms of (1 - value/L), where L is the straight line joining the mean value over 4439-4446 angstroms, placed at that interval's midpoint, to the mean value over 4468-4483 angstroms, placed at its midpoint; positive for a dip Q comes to 3.7 angstroms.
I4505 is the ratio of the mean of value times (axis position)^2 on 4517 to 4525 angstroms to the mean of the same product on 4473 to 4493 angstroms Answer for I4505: 1.16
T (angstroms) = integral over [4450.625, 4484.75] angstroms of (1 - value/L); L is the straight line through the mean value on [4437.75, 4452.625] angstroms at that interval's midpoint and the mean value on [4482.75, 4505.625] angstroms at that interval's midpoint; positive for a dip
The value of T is 3.1 angstroms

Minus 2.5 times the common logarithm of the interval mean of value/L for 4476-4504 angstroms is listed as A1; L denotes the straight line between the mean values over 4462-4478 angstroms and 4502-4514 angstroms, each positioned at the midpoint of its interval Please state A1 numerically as 0.10 mag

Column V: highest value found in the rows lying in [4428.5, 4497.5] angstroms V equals 354.5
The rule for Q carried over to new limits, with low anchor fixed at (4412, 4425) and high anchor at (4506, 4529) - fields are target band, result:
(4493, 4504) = 1.3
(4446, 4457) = 0.5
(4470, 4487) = 0.7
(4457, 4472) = 1.9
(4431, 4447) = -0.6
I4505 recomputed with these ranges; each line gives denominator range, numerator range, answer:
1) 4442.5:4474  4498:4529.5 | 1.19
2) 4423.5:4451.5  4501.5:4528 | 1.18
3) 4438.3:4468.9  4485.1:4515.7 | 1.13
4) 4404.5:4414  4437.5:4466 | 1.11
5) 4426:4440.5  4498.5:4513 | 1.22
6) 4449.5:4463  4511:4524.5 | 1.33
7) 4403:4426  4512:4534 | 1.22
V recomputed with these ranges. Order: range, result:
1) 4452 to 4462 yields 298.4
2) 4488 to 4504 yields 310.7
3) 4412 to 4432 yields 310.2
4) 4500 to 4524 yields 375.8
